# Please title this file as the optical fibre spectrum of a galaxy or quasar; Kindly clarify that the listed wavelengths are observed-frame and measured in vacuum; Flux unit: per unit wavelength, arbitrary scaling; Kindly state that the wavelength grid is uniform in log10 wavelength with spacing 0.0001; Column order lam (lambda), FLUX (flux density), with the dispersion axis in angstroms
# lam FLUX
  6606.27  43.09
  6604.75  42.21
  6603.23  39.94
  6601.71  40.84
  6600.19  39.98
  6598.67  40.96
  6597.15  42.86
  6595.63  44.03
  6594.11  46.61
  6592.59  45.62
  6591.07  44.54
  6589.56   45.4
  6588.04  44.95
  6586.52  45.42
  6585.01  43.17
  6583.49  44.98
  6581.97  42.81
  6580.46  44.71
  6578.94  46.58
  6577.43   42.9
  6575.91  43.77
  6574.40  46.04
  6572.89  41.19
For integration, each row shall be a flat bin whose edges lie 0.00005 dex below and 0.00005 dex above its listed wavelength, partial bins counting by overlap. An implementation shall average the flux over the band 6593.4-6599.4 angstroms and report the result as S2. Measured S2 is 43.6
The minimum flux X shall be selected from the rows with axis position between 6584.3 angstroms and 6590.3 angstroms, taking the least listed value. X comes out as 43.17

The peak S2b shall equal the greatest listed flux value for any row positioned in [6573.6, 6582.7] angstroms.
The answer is 46.58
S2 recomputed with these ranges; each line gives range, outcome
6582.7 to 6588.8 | 44.6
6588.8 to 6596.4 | 45.2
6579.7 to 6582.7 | 43.8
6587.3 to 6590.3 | 45.1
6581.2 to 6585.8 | 43.7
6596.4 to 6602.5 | 41.1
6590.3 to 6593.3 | 45.2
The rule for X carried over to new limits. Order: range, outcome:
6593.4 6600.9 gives 39.98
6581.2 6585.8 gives 42.81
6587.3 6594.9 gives 44.54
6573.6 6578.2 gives 42.9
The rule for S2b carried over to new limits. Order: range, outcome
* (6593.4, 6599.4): 46.61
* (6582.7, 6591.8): 45.42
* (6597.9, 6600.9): 40.96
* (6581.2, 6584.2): 44.98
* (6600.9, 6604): 40.84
